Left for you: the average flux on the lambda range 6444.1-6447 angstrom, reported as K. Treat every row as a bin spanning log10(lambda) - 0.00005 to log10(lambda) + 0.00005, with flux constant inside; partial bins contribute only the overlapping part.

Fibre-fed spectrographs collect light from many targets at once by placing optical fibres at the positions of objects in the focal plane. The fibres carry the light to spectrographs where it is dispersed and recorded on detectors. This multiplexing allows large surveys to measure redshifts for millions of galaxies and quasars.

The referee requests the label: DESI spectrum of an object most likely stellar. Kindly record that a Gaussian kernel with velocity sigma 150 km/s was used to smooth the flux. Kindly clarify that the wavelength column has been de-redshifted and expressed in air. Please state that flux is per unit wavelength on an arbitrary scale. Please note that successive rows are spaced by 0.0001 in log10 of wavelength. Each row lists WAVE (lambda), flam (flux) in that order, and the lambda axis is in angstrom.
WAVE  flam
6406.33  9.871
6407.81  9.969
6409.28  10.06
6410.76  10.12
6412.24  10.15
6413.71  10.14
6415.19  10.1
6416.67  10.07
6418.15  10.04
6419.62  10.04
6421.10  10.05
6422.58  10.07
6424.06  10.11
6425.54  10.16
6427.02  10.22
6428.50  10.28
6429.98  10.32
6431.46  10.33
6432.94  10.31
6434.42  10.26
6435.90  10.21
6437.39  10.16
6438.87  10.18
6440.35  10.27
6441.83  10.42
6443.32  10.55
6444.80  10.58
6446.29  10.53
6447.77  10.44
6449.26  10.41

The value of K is 10.5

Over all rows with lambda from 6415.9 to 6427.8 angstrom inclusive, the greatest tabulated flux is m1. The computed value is 10.22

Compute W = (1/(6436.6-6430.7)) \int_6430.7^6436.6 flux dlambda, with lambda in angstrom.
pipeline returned 10.3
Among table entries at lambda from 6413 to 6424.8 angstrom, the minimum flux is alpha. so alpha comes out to 10.04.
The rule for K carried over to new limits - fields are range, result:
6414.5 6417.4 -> 10.1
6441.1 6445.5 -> 10.5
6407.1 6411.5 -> 10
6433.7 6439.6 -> 10.2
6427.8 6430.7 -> 10.3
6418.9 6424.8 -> 10.1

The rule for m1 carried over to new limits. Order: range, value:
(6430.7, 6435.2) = 10.33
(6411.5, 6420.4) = 10.15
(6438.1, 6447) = 10.58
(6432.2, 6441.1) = 10.31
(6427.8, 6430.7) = 10.32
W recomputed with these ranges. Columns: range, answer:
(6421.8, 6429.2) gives 10.2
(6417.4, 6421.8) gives 10.1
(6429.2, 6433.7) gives 10.3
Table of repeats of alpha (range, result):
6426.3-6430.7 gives 10.22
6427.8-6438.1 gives 10.16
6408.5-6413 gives 10.06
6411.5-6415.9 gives 10.1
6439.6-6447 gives 10.27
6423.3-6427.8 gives 10.11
